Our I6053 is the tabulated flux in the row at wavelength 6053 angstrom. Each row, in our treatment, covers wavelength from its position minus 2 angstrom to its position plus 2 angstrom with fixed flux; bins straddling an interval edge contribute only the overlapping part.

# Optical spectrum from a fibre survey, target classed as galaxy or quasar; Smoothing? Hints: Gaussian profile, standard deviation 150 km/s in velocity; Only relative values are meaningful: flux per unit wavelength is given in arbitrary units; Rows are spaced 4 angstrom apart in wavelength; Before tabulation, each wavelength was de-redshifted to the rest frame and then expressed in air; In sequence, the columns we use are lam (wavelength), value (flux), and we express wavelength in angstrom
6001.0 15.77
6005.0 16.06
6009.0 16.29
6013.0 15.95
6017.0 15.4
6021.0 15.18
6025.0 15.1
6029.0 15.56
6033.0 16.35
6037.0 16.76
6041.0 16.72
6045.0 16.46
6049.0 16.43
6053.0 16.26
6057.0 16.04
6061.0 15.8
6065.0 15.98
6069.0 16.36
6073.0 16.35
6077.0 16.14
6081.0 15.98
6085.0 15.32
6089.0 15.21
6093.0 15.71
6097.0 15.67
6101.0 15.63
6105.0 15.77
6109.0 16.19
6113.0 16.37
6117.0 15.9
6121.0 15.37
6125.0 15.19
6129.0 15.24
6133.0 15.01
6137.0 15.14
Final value 16.26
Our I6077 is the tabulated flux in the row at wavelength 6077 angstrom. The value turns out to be 16.14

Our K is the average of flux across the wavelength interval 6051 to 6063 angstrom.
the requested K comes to 16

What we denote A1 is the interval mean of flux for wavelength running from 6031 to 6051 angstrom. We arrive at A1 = 16.5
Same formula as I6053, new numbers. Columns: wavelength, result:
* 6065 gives 15.98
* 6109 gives 16.19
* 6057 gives 16.04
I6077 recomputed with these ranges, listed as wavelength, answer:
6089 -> 15.21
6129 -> 15.24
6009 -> 16.29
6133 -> 15.01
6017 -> 15.4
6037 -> 16.76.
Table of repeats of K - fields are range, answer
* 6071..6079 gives 16.2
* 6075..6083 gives 16.1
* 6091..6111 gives 15.8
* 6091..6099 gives 15.7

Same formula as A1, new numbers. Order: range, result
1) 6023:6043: 16.1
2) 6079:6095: 15.6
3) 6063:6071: 16.2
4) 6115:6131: 15.4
